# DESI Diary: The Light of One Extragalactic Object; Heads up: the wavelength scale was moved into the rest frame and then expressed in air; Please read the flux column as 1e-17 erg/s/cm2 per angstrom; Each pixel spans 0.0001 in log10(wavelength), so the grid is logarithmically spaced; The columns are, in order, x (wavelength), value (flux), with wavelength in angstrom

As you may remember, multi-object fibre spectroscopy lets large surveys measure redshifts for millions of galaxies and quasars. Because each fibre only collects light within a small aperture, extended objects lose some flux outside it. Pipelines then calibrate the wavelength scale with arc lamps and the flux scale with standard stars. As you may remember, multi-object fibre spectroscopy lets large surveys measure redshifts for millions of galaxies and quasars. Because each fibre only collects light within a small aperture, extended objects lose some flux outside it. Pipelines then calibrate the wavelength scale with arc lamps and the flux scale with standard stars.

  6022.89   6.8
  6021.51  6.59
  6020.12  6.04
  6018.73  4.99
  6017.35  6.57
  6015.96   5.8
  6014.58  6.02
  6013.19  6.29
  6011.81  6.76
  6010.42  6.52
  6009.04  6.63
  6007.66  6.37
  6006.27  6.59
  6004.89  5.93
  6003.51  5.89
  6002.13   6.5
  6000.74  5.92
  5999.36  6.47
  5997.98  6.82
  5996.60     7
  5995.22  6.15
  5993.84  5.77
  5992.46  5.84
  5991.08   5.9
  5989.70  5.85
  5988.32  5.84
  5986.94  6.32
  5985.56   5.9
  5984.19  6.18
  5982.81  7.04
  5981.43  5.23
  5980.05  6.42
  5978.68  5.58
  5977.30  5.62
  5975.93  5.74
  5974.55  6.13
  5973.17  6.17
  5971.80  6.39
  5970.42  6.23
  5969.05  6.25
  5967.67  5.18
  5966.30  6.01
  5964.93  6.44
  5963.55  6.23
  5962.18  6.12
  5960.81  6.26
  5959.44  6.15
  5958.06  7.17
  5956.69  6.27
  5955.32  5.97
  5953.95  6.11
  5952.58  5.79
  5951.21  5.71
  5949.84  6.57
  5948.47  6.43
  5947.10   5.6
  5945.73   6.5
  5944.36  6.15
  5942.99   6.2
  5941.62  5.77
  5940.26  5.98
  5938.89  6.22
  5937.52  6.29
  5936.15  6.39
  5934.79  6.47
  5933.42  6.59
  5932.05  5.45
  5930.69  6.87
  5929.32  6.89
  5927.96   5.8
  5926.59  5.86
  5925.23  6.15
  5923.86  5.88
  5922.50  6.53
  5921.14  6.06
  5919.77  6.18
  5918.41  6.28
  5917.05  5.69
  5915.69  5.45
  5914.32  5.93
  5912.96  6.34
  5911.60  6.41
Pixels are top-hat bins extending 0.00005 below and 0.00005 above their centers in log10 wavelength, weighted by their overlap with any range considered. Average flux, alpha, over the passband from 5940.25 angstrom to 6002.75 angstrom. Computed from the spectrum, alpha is 6.13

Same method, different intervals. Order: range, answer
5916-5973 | 6.17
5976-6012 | 6.18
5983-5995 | 6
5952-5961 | 6.25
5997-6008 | 6.33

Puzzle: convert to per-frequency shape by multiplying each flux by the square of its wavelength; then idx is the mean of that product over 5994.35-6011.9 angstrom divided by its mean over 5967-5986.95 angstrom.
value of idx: 1.07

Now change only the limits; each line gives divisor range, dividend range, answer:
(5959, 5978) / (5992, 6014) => 1.06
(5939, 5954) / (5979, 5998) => 1.02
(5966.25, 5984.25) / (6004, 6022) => 1.05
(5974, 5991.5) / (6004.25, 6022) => 1.05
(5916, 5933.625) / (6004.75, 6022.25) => 1.05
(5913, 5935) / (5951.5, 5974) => 1.02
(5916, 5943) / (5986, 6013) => 1.04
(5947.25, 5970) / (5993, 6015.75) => 1.05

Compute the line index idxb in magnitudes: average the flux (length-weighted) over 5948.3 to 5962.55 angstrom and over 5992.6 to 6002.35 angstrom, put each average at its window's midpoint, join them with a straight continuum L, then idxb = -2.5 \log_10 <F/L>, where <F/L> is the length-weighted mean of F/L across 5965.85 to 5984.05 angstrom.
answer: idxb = 0.05 mag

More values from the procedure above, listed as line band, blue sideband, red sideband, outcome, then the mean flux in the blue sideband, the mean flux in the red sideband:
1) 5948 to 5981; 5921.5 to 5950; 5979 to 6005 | 0.012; 6.21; 6.15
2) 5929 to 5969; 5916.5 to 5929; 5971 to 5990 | -0.024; 6.08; 6.03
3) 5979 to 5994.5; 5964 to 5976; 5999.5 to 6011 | 0.029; 6.08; 6.3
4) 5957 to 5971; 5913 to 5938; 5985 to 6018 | -0.002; 6.16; 6.24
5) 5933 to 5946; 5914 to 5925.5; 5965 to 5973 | -0.037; 6.01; 6.06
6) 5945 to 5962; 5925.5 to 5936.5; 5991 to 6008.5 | 0.012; 6.28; 6.26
